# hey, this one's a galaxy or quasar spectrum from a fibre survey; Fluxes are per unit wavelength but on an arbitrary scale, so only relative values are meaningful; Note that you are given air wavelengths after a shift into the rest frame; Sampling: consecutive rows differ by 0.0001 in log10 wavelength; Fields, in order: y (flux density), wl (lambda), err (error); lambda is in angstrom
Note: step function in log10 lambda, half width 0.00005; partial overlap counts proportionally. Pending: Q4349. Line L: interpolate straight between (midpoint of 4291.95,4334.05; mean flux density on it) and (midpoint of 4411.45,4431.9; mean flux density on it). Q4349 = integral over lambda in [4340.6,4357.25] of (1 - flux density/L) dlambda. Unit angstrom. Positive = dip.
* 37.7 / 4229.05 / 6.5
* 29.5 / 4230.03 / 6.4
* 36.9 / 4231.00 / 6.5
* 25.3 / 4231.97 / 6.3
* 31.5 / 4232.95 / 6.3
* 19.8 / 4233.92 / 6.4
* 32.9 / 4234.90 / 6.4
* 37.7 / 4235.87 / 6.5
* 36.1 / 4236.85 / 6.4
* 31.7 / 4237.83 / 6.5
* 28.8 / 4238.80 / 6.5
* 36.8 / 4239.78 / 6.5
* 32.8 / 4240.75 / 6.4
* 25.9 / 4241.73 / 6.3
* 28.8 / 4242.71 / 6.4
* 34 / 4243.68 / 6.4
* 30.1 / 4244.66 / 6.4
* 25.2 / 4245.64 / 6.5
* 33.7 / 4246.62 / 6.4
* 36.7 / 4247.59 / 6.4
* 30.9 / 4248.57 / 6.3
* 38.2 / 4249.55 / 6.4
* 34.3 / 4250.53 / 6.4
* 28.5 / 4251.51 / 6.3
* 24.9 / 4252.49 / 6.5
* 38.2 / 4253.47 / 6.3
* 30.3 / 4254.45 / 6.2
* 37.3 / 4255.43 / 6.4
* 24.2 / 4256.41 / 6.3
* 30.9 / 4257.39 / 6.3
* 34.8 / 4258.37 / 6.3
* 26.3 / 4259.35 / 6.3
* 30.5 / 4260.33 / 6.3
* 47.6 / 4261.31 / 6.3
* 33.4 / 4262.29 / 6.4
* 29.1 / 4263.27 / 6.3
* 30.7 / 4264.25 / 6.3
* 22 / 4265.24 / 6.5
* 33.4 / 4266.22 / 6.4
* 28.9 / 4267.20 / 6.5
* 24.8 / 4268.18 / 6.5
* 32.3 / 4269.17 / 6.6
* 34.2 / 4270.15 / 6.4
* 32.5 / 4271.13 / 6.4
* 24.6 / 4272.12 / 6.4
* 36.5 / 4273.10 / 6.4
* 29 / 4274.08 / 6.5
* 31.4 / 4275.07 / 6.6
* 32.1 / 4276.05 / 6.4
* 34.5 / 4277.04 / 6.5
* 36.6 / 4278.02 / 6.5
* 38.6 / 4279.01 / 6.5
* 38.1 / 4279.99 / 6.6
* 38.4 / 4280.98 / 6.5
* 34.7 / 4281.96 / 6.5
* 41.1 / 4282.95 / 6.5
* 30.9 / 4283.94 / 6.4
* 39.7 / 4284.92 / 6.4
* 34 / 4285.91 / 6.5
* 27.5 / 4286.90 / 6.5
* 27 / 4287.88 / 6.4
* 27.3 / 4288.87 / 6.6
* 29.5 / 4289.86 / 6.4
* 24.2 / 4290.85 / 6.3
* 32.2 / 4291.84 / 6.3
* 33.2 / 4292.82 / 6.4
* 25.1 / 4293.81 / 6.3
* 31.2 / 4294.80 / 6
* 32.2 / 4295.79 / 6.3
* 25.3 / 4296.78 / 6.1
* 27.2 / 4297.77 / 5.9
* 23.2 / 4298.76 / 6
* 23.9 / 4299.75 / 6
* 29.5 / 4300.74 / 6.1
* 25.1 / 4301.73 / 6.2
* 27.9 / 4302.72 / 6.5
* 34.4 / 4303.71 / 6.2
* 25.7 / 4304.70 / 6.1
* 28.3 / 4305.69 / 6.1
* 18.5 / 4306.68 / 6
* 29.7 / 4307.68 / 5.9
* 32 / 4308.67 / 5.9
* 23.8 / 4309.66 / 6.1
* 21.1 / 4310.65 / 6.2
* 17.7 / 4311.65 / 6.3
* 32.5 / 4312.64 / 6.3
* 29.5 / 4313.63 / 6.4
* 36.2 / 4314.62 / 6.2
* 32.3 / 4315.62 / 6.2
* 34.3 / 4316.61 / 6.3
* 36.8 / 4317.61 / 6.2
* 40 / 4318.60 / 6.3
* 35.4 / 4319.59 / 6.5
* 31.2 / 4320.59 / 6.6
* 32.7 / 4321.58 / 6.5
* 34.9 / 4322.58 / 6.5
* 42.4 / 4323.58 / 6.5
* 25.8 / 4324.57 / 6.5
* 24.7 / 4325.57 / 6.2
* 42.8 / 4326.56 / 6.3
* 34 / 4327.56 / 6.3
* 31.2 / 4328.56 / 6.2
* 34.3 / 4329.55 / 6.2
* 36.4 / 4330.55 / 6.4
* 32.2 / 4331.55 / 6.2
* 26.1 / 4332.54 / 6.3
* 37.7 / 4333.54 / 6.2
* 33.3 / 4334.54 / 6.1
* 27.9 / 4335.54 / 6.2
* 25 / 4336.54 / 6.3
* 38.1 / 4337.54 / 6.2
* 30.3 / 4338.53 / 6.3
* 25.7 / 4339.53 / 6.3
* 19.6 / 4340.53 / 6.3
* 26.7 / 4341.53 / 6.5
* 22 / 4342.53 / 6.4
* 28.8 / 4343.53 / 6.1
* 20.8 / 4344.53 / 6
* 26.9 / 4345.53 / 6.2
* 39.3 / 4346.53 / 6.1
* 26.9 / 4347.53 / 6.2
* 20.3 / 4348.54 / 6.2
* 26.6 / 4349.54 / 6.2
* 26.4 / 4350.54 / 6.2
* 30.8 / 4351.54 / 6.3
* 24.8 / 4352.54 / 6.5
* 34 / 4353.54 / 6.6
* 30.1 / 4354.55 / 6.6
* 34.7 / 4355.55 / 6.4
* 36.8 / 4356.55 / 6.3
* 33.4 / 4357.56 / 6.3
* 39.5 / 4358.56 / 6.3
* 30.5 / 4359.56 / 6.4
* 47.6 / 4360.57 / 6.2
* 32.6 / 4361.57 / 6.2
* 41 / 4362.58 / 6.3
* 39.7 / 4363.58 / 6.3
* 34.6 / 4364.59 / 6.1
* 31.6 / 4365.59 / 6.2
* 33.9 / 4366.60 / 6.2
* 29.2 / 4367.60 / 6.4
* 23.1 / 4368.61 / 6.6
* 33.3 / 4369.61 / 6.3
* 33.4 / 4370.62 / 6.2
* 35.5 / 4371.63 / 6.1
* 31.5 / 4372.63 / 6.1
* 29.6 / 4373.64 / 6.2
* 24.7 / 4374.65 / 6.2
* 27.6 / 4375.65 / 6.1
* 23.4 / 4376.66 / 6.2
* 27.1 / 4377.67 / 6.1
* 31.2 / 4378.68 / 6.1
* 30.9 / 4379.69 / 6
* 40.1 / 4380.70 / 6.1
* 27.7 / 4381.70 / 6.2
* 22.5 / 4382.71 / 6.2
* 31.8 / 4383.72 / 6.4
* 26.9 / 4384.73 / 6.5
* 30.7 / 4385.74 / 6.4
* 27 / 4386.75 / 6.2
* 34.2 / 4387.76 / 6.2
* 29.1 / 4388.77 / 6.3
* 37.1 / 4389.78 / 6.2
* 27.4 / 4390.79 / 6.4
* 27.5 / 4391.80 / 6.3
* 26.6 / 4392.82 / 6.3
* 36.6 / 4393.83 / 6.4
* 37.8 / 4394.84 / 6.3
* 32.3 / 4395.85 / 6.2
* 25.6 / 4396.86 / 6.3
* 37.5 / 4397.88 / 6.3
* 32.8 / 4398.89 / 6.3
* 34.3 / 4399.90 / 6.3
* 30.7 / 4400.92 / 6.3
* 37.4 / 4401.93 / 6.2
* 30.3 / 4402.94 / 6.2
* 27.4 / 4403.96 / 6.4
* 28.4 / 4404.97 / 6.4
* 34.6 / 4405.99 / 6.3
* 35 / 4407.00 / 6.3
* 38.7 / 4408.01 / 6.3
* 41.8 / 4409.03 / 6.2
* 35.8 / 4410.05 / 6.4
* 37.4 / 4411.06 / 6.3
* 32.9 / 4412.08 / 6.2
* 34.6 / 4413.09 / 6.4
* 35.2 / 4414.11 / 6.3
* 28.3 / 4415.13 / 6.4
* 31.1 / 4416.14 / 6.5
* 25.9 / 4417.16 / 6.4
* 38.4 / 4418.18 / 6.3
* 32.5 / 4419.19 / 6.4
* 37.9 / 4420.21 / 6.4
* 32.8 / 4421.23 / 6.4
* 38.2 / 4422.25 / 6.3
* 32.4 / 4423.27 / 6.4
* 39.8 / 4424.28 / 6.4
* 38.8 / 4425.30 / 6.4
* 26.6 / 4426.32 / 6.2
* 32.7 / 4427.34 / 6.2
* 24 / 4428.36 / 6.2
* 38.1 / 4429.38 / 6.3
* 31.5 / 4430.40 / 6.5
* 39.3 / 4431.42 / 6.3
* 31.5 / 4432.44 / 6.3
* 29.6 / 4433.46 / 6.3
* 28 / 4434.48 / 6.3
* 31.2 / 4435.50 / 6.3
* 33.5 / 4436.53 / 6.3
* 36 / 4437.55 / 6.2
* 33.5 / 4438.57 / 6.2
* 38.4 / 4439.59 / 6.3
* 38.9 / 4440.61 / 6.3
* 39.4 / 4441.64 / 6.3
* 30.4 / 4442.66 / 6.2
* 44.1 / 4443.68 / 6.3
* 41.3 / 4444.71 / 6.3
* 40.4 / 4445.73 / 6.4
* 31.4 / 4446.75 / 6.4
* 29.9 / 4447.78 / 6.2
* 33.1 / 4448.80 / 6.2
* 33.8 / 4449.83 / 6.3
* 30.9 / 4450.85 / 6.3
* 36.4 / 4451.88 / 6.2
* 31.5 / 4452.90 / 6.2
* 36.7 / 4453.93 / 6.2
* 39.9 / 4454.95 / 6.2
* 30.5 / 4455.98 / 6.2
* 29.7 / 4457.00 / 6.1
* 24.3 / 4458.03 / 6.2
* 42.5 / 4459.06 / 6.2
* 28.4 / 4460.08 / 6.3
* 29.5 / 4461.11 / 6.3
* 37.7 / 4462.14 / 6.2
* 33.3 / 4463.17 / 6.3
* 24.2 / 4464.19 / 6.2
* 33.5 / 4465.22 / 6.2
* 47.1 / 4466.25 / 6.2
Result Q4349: 1.7 angstrom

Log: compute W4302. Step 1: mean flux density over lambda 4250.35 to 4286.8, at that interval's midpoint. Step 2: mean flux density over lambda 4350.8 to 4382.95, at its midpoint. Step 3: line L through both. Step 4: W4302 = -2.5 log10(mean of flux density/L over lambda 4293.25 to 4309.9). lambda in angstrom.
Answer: 0.187 mag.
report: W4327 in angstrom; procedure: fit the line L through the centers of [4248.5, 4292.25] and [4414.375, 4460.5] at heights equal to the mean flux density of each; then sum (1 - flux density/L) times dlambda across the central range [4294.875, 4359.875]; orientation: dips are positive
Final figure 5.5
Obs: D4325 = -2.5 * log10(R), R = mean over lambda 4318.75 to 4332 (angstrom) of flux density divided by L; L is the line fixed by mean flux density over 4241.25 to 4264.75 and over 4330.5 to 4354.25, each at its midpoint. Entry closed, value -0.16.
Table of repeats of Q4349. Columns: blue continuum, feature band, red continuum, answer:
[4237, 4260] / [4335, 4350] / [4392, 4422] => 2.59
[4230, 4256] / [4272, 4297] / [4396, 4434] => -0.10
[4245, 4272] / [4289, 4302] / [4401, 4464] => 1.69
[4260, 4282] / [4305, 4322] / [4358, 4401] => 1.22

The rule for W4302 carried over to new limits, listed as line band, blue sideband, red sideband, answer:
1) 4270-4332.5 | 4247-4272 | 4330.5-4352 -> -0.04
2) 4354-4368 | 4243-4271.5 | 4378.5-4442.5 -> -0.09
